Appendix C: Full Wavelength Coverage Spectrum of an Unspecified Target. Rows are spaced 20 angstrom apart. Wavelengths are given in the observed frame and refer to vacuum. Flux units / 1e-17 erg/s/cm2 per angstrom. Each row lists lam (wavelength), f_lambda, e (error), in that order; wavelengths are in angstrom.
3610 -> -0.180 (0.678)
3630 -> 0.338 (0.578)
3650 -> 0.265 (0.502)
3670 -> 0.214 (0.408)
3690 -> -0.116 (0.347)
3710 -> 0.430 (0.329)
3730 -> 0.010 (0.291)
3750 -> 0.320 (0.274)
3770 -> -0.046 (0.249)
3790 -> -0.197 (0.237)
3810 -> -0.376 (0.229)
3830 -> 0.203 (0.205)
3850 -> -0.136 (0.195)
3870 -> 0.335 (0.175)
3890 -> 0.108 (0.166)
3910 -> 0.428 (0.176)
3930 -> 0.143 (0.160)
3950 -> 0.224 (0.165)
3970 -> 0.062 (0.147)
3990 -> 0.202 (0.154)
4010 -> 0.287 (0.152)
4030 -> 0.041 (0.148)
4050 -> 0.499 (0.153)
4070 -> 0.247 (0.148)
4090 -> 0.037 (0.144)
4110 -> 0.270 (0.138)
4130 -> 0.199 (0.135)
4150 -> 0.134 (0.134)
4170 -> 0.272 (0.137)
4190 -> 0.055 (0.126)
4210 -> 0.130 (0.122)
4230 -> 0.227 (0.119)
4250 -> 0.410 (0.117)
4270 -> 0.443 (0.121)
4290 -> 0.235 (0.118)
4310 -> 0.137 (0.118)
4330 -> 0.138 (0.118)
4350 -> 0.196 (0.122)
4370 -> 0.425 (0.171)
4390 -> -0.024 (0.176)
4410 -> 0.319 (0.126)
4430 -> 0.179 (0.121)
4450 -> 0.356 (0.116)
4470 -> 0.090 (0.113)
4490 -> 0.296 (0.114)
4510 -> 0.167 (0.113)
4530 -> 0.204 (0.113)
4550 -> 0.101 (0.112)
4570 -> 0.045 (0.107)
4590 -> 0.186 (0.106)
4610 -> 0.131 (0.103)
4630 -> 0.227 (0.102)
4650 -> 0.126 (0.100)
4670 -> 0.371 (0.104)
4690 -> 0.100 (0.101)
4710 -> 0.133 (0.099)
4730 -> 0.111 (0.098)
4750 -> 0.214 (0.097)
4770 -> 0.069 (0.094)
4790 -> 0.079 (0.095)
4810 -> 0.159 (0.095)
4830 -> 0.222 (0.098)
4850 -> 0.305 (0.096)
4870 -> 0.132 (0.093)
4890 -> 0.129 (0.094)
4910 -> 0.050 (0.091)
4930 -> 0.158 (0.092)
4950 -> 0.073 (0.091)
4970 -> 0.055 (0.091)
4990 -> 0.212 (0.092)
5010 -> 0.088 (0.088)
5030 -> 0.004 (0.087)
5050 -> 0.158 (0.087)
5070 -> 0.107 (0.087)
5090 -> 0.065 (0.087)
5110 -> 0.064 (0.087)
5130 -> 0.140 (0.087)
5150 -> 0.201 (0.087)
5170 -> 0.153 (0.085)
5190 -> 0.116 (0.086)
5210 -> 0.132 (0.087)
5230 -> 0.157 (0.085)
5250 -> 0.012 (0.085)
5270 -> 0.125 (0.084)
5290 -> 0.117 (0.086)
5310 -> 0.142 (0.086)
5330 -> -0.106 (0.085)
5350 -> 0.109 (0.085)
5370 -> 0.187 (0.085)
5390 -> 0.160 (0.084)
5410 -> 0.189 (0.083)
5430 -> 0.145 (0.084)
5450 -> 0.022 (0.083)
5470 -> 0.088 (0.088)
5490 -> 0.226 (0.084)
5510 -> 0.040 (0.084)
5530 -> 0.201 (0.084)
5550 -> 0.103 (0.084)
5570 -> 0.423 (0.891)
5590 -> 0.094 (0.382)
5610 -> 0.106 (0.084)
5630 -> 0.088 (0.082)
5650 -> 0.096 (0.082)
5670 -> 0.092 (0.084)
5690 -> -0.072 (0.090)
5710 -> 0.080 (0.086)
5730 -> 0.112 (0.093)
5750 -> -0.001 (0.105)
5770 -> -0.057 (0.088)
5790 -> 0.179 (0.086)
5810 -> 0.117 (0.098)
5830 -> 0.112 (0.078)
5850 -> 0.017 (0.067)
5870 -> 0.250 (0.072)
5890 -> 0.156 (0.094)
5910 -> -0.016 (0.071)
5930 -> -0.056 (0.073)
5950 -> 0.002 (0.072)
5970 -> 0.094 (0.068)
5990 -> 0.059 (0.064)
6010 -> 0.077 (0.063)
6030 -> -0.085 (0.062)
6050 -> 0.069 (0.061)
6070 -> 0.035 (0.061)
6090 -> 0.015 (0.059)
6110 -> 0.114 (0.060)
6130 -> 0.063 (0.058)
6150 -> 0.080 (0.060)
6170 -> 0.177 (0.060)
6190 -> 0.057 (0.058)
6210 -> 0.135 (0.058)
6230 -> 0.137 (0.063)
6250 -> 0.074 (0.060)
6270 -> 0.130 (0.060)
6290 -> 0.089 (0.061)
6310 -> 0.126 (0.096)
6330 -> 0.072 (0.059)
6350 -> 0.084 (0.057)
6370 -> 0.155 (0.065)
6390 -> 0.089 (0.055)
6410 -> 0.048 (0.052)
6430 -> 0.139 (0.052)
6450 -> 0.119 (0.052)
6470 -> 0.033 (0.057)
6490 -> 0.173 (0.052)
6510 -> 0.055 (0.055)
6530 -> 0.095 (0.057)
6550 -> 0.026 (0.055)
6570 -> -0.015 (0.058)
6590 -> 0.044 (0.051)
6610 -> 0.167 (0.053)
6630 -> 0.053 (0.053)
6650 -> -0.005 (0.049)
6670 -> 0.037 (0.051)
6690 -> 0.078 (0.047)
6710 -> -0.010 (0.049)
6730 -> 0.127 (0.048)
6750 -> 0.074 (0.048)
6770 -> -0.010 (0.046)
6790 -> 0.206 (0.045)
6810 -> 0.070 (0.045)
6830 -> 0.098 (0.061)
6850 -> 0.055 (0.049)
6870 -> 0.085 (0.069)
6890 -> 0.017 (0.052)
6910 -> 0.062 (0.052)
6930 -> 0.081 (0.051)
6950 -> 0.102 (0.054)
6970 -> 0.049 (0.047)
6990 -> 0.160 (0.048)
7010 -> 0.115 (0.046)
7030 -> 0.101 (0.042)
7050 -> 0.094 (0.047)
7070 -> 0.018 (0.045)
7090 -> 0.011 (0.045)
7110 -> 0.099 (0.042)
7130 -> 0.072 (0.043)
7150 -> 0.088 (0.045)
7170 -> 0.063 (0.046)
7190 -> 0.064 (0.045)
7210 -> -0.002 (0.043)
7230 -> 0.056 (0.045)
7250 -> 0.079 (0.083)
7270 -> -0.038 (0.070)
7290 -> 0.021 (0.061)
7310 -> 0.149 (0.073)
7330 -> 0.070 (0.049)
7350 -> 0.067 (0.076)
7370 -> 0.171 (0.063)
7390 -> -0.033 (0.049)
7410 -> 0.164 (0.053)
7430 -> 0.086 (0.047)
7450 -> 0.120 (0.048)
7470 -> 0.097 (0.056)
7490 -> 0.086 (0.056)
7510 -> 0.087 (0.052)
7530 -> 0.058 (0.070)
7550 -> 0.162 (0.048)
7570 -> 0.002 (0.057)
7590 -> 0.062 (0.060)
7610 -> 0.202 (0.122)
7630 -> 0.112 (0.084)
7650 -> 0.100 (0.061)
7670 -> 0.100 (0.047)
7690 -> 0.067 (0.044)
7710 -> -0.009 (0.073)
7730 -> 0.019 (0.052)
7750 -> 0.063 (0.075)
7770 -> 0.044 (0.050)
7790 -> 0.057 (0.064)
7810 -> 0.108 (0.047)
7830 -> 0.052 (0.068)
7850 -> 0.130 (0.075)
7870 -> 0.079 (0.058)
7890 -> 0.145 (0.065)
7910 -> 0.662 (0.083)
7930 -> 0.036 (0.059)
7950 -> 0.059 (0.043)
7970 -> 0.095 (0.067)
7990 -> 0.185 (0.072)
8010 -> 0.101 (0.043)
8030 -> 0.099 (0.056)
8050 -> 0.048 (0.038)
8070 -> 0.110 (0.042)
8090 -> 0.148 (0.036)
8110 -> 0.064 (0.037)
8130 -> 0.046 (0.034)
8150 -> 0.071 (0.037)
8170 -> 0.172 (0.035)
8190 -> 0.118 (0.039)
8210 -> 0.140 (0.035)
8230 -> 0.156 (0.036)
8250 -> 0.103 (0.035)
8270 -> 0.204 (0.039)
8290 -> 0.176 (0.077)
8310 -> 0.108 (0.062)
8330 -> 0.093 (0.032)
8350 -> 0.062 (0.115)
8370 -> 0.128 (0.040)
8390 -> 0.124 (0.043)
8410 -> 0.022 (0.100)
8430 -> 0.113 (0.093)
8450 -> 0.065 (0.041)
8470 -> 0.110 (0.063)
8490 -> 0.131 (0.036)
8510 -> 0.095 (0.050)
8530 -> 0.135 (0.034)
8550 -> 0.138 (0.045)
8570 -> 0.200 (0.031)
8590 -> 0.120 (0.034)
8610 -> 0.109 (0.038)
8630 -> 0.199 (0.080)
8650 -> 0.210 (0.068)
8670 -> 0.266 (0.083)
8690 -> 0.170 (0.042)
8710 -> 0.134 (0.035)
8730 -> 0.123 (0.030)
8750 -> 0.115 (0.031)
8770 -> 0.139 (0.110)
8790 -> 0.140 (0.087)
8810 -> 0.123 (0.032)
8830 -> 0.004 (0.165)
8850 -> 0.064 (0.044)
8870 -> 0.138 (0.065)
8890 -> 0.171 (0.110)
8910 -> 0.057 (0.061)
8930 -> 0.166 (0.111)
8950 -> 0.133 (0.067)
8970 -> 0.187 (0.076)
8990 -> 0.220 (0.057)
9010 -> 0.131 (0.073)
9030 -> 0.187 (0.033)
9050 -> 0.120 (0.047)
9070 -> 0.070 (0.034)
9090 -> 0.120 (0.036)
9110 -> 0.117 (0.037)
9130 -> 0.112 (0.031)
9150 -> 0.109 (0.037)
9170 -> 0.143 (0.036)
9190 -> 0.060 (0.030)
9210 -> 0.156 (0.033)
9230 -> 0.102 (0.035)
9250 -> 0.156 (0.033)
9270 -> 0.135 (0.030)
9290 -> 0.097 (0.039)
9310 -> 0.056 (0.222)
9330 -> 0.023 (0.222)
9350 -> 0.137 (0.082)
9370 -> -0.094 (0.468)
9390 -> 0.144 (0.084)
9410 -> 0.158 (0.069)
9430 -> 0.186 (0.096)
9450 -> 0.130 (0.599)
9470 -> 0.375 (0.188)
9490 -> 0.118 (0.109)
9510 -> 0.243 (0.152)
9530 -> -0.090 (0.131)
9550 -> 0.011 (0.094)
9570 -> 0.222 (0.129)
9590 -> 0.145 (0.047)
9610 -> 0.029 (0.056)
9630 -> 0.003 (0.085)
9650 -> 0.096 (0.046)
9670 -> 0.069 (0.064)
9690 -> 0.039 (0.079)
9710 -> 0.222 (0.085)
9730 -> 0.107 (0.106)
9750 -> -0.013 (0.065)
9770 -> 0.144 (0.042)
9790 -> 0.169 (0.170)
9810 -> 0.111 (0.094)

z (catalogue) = 1.12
